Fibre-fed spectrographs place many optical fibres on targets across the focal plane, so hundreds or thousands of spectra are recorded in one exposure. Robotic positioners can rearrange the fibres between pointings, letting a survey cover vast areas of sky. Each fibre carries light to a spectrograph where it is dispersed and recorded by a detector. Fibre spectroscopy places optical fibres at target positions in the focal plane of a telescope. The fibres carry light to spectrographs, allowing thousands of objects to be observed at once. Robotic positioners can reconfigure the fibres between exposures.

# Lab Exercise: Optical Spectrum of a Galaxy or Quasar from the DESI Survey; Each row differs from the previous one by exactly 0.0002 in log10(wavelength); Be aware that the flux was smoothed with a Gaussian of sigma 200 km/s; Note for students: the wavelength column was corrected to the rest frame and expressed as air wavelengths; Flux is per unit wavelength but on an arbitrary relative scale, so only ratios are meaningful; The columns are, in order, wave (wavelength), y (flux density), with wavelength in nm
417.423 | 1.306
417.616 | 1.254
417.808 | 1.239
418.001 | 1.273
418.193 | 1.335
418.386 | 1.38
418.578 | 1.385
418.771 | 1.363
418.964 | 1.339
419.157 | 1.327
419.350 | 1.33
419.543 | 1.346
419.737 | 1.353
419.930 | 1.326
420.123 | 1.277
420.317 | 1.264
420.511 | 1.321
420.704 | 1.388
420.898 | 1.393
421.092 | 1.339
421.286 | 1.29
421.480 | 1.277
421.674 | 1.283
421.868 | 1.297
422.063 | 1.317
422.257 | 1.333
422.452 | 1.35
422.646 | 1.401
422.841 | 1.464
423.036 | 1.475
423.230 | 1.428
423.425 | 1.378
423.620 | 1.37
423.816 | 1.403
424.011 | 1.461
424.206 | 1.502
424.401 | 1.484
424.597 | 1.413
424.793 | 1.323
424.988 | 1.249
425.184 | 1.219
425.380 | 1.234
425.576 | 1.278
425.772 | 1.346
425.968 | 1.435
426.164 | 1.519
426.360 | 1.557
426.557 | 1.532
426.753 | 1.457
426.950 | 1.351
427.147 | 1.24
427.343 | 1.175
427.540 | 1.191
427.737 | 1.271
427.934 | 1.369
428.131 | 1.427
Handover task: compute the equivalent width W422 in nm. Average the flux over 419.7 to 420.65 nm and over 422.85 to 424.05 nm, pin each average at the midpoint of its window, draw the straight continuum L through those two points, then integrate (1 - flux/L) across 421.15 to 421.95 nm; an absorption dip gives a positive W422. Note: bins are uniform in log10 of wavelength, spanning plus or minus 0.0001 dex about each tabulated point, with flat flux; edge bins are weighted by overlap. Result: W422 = 0.04 nm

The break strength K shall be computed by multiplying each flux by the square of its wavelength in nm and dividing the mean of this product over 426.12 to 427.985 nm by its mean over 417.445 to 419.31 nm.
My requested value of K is 1.07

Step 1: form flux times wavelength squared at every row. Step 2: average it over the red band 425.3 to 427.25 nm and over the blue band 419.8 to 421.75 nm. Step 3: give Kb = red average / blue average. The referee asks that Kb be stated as 1.09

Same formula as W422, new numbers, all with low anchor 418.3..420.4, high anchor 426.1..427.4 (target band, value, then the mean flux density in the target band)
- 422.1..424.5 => -0.08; 1.42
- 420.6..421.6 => 0.01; 1.34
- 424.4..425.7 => 0.08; 1.3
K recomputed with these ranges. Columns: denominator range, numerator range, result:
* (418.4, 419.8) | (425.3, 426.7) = 1.09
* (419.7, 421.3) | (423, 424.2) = 1.09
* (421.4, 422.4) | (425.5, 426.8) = 1.13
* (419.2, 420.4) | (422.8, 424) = 1.10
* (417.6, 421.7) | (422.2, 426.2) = 1.07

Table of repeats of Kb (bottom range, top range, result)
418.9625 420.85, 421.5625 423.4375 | 1.05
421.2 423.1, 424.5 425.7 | 0.97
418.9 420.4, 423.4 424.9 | 1.10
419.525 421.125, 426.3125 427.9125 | 1.04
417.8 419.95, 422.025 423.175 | 1.06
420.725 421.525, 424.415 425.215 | 1.01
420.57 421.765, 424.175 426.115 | 1.03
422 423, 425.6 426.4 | 1.06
